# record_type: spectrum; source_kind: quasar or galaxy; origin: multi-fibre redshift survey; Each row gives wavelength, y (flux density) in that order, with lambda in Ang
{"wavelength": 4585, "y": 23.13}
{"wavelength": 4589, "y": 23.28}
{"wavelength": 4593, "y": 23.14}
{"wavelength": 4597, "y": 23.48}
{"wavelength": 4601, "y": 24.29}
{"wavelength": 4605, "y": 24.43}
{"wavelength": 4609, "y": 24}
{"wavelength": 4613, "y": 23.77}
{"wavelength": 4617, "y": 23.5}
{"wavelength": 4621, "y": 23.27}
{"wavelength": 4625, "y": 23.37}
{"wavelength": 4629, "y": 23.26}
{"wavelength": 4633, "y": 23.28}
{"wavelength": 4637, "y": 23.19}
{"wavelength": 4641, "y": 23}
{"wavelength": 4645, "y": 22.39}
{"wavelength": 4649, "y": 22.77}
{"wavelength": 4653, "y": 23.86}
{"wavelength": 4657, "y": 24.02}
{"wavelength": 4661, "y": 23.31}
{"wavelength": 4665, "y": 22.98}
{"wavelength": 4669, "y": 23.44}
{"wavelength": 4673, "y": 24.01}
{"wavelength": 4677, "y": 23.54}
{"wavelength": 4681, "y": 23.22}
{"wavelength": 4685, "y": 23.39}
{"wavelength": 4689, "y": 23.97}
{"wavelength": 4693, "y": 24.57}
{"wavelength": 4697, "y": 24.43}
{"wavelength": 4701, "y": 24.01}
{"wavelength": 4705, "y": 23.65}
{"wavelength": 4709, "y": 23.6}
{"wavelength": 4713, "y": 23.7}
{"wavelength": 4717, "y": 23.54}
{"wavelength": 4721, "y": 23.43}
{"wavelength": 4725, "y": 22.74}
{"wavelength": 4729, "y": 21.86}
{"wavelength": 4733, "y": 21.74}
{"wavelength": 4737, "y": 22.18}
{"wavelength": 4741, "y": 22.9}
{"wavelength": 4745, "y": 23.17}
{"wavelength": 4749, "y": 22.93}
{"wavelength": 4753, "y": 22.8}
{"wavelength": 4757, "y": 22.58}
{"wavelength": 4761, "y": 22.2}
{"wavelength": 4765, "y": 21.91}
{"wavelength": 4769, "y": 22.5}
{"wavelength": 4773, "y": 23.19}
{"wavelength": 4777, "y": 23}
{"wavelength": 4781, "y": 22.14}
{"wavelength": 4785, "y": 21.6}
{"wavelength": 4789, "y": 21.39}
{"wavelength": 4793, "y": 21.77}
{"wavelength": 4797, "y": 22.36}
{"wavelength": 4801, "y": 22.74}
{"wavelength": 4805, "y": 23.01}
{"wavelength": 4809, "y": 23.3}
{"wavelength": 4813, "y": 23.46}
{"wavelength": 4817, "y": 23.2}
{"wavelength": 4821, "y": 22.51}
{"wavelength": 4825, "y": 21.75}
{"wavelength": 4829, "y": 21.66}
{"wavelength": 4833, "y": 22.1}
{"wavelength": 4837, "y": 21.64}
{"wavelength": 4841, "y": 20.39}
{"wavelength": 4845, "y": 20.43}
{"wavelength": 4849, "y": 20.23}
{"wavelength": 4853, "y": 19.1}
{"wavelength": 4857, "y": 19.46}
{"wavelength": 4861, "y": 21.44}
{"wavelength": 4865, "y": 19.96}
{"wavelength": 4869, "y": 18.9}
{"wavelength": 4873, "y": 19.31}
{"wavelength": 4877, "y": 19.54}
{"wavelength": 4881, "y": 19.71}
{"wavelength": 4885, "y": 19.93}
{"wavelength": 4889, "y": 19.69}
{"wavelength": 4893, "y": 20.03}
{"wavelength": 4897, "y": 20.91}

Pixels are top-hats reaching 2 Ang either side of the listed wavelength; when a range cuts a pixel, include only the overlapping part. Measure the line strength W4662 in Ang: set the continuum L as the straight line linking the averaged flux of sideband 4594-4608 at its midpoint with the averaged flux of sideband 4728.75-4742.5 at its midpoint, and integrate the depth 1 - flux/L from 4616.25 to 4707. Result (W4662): -1.3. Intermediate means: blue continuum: 24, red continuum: 22.2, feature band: 23.5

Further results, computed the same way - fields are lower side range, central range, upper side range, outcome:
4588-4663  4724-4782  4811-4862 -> -0.9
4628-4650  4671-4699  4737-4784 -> -1.3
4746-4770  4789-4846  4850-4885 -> -3.2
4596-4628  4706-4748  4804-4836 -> 0.4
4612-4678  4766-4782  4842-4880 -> -1.1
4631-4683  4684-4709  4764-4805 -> -1.1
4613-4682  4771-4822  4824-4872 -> -3.2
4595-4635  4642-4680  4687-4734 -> 0.3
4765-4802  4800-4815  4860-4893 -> -1.1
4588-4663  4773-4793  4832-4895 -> -0.8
